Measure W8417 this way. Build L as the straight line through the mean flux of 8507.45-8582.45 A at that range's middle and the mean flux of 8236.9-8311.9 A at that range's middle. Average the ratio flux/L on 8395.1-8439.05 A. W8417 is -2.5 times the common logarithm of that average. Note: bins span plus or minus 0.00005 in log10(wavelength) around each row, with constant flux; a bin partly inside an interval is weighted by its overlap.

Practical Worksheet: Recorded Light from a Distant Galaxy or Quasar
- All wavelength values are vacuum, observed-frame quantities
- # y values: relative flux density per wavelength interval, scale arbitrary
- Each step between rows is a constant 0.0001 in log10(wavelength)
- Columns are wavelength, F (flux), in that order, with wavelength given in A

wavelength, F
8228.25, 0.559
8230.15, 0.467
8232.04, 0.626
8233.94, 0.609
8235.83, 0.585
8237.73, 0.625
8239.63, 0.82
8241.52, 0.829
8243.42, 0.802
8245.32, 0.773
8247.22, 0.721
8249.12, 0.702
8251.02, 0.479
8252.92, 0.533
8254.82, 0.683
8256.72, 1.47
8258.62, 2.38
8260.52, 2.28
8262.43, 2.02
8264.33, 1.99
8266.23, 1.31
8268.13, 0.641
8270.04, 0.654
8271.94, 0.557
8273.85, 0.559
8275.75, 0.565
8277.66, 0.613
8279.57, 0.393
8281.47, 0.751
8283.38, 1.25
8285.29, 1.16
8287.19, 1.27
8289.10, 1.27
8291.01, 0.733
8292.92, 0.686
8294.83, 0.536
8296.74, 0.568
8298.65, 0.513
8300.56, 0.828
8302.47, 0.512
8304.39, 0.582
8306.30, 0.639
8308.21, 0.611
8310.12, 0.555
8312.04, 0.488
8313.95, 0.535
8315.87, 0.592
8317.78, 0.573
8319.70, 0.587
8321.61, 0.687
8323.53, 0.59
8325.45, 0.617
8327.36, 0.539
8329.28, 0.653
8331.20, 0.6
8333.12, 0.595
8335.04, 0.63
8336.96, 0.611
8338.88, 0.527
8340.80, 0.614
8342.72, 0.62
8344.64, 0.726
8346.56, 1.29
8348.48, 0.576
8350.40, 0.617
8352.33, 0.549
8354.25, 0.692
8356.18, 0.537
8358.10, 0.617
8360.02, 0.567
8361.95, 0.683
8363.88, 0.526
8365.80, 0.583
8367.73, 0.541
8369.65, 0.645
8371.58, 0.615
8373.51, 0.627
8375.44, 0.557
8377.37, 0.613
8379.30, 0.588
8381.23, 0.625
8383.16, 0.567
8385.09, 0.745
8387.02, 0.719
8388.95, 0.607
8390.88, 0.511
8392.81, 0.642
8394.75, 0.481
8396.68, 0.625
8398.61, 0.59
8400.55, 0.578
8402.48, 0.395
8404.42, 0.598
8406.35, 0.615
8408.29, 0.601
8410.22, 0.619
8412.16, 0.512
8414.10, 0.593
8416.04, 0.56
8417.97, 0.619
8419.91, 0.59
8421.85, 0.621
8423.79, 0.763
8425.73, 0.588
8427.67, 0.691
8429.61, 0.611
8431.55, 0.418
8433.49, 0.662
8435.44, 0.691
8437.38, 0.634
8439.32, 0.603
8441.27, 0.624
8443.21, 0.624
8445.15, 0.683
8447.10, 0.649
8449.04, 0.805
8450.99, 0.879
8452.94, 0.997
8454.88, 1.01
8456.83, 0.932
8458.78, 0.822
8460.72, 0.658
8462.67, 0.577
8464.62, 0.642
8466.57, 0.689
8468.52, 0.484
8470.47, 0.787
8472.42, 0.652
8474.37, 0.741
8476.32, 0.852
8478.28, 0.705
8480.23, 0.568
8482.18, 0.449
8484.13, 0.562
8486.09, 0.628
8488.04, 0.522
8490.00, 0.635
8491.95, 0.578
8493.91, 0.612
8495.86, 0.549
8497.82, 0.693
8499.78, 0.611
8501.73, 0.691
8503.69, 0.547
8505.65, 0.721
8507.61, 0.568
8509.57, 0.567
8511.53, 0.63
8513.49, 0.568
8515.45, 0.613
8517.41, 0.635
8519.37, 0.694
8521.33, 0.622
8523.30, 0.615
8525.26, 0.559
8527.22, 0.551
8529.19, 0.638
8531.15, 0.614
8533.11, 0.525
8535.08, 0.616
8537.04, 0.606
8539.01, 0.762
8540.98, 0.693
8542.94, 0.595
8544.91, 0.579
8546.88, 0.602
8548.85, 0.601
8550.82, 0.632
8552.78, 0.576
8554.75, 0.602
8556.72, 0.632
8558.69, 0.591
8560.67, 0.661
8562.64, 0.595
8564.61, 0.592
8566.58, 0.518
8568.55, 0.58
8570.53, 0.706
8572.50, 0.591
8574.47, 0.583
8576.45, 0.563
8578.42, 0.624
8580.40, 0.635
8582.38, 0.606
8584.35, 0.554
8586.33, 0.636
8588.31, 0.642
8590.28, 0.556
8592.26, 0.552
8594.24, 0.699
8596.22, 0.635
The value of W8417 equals 0.23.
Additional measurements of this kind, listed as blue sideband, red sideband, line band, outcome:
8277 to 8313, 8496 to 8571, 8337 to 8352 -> 0.02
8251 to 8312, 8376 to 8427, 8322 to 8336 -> 0.29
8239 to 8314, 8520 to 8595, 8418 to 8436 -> 0.18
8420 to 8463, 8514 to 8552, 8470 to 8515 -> 0.05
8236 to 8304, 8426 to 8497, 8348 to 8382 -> 0.31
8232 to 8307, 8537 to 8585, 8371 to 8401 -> 0.27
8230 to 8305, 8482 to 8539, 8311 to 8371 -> 0.28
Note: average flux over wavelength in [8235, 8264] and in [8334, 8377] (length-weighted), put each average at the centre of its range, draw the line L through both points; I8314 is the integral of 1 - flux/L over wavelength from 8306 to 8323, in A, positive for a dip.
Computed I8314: 4.6 A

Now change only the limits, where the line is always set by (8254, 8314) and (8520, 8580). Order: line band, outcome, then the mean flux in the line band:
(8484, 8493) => 1.26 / 0.587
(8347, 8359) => 3.11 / 0.628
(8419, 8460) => 1.69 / 0.709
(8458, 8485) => 1.86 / 0.656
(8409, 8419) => 2.48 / 0.581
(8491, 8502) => 0.90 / 0.618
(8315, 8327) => 3.82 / 0.605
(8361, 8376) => 4.17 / 0.598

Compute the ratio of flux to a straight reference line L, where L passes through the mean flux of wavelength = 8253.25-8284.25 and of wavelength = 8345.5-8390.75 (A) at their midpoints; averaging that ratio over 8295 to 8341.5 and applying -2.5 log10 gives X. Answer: 0.42 mag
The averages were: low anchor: 1.12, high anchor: 0.636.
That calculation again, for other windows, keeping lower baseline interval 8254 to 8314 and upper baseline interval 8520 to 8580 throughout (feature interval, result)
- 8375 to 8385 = 0.32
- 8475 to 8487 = 0.10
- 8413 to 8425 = 0.23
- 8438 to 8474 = -0.01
